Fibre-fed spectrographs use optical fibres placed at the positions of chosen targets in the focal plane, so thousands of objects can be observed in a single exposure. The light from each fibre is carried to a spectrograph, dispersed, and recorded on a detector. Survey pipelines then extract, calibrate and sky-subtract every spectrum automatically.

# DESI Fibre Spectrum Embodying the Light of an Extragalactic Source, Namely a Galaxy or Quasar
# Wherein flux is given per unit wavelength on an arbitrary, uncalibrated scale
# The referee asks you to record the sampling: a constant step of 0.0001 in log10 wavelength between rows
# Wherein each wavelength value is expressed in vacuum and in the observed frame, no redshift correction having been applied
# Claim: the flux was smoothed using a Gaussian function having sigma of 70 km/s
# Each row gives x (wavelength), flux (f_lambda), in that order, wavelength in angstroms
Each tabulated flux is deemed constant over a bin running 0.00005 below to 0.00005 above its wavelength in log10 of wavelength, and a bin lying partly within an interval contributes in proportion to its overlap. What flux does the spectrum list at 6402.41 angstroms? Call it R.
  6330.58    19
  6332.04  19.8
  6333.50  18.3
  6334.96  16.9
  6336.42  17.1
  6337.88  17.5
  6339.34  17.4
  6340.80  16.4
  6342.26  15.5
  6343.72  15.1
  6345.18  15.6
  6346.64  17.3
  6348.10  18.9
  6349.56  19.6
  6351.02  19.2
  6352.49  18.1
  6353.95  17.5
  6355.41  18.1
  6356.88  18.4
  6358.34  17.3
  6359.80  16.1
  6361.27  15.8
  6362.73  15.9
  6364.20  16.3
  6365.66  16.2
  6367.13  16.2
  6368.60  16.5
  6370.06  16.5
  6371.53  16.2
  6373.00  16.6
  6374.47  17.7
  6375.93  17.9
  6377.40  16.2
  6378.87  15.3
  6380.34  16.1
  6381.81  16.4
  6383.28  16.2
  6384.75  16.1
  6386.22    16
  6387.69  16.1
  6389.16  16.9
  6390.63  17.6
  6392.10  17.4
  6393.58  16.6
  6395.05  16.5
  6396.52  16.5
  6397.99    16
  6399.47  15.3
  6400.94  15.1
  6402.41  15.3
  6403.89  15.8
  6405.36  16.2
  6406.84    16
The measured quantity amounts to 15.3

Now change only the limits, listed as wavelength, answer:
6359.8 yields 16.1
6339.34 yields 17.4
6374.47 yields 17.7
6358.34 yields 17.3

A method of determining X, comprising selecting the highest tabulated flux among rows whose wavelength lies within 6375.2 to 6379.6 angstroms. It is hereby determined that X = 17.9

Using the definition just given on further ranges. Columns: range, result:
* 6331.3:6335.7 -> 19.8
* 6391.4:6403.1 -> 17.4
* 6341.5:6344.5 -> 15.5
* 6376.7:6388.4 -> 16.4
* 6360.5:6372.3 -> 16.5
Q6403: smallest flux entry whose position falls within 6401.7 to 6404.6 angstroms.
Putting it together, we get 15.3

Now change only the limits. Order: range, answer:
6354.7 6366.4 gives 15.8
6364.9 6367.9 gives 16.2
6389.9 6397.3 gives 16.5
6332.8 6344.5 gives 15.1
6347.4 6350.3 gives 18.9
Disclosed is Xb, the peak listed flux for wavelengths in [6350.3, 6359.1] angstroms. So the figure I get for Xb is 19.2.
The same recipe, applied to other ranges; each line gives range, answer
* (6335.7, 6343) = 17.5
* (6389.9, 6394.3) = 17.6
